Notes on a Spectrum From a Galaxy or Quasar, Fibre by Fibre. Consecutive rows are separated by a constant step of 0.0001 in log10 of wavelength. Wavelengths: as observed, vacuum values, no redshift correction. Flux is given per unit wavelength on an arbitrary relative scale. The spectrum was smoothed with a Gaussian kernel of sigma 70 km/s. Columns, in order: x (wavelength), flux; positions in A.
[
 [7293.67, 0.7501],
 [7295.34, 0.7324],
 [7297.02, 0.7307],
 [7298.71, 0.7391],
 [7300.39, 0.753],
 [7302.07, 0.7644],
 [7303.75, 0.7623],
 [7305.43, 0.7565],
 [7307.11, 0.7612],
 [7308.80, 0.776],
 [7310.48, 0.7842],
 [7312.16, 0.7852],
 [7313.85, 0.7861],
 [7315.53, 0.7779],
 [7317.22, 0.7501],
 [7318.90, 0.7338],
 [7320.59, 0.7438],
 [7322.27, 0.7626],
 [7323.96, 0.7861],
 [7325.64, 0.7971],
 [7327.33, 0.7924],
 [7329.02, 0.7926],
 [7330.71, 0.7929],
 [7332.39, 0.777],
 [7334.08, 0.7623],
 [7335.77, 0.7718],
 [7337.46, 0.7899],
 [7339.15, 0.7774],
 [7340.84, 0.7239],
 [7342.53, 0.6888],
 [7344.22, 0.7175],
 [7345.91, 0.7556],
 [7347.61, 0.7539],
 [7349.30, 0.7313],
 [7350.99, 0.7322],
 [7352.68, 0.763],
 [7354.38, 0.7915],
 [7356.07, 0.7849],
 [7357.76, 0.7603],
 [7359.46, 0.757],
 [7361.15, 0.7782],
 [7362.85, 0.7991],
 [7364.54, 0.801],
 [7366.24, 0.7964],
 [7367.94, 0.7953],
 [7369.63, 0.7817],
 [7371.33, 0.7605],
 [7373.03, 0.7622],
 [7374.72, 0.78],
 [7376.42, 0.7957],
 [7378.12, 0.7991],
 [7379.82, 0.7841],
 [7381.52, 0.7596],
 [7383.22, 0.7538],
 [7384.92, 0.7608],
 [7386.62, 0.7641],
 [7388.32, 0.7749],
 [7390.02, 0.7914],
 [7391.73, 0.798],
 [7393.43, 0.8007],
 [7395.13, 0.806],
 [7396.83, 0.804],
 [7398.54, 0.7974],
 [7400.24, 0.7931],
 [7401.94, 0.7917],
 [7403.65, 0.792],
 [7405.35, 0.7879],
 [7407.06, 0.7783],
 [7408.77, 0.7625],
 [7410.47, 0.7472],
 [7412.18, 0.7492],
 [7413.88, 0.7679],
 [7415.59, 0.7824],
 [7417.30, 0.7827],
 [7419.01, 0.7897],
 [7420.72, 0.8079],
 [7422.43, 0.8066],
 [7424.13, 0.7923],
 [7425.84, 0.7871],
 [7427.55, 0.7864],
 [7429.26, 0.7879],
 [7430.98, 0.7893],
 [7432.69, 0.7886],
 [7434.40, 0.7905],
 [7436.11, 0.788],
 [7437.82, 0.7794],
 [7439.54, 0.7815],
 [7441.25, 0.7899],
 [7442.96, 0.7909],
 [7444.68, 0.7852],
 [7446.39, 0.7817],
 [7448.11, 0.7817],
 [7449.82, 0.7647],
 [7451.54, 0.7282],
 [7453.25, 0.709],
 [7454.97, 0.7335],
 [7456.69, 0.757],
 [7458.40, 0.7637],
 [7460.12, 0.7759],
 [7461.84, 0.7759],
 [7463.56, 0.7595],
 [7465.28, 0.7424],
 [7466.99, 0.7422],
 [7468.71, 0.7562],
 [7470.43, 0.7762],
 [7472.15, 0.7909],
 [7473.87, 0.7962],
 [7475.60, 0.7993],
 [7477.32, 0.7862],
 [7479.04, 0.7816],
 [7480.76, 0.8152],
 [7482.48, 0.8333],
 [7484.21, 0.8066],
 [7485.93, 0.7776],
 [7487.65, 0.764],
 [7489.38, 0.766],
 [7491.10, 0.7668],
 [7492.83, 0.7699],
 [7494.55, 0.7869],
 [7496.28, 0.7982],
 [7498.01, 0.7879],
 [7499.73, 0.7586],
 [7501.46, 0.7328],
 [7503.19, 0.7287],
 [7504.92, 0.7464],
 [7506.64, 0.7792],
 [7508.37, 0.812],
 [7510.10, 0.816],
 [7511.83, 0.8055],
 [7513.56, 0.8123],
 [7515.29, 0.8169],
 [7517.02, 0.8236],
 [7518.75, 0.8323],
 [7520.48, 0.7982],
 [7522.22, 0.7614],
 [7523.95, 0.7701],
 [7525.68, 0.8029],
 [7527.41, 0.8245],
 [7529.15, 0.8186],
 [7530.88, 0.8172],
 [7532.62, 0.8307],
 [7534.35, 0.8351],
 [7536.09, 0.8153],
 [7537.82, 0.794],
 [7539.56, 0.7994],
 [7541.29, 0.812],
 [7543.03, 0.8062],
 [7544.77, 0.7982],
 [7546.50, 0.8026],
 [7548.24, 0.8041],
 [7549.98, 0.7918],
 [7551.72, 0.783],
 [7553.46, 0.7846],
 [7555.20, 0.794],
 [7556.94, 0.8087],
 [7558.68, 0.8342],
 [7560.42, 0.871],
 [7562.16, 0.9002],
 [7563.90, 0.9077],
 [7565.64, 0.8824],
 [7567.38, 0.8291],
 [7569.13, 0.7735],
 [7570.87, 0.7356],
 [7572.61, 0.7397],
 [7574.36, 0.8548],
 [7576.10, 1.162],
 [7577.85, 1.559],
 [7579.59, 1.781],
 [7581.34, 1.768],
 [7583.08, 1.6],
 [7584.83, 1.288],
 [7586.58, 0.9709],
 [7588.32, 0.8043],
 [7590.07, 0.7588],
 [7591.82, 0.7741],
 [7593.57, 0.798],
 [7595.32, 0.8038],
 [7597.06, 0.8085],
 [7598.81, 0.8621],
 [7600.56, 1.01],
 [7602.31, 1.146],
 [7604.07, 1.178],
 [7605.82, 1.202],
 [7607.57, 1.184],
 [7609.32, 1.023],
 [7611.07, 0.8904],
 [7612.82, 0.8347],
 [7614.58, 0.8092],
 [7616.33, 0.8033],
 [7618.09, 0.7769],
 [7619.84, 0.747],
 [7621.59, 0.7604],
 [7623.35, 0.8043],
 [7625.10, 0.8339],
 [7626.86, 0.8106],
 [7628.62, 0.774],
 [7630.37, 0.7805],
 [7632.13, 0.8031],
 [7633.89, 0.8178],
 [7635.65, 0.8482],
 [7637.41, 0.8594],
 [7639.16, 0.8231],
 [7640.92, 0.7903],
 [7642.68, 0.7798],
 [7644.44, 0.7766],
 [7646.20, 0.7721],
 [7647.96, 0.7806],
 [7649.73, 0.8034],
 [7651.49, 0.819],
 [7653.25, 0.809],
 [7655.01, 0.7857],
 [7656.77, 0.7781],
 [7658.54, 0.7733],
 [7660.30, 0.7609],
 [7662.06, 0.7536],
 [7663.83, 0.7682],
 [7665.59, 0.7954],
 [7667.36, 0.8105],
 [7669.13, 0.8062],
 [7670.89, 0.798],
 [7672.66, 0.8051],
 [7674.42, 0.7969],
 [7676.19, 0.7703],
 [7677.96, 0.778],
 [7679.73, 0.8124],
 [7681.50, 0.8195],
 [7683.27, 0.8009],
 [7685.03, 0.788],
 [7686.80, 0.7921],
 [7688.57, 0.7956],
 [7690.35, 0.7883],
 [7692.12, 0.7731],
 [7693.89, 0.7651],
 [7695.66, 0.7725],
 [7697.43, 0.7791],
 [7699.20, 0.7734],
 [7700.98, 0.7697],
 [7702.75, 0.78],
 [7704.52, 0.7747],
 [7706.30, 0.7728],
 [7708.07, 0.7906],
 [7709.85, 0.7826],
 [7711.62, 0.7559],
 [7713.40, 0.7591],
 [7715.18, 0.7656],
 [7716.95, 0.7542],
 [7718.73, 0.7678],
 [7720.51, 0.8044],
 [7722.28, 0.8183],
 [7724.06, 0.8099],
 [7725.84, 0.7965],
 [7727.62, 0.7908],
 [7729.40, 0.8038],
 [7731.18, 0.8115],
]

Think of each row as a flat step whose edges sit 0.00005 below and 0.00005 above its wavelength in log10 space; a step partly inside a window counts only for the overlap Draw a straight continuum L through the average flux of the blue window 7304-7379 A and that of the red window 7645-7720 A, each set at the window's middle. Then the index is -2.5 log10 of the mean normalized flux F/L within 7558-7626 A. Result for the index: -0.24 mag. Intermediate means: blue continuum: 0.77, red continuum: 0.783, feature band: 0.976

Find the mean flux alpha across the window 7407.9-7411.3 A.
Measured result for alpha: 0.755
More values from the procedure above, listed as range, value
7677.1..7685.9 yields 0.8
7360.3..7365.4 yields 0.793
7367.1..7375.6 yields 0.777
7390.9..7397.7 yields 0.802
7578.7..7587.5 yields 1.48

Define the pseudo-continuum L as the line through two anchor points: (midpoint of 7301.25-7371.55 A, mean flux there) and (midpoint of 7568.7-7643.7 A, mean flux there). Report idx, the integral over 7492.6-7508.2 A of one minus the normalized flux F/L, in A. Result 2.0 A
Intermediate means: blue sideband 0.768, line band 0.767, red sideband 0.952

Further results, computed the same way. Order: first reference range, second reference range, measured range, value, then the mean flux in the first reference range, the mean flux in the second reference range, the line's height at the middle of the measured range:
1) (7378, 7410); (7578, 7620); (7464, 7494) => 3.7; 0.783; 1.04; 0.89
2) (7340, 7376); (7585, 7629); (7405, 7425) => 0.3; 0.763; 0.894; 0.793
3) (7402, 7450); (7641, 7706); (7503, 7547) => -1.1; 0.783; 0.786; 0.784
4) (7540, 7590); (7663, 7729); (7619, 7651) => 2.7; 0.969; 0.786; 0.871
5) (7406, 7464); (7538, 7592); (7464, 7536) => 6.2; 0.775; 0.955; 0.865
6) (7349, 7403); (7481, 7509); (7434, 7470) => 0.6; 0.78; 0.777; 0.778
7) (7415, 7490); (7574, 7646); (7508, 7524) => 0.9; 0.779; 0.961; 0.852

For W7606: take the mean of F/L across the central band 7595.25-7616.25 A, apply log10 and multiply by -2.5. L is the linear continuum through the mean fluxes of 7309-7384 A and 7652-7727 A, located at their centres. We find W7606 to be -0.25 mag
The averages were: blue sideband 0.77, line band 0.98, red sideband 0.785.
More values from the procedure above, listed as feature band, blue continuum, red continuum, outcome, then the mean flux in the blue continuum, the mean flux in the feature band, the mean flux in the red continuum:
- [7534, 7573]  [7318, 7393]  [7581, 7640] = 0.10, 0.77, 0.814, 0.926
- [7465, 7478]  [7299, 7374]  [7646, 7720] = 0.00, 0.767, 0.775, 0.783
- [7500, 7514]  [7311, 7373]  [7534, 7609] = 0.16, 0.768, 0.777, 0.955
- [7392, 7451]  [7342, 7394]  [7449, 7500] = -0.02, 0.77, 0.785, 0.773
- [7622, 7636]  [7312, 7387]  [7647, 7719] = -0.03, 0.769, 0.806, 0.784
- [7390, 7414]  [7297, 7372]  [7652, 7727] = -0.02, 0.767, 0.785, 0.785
